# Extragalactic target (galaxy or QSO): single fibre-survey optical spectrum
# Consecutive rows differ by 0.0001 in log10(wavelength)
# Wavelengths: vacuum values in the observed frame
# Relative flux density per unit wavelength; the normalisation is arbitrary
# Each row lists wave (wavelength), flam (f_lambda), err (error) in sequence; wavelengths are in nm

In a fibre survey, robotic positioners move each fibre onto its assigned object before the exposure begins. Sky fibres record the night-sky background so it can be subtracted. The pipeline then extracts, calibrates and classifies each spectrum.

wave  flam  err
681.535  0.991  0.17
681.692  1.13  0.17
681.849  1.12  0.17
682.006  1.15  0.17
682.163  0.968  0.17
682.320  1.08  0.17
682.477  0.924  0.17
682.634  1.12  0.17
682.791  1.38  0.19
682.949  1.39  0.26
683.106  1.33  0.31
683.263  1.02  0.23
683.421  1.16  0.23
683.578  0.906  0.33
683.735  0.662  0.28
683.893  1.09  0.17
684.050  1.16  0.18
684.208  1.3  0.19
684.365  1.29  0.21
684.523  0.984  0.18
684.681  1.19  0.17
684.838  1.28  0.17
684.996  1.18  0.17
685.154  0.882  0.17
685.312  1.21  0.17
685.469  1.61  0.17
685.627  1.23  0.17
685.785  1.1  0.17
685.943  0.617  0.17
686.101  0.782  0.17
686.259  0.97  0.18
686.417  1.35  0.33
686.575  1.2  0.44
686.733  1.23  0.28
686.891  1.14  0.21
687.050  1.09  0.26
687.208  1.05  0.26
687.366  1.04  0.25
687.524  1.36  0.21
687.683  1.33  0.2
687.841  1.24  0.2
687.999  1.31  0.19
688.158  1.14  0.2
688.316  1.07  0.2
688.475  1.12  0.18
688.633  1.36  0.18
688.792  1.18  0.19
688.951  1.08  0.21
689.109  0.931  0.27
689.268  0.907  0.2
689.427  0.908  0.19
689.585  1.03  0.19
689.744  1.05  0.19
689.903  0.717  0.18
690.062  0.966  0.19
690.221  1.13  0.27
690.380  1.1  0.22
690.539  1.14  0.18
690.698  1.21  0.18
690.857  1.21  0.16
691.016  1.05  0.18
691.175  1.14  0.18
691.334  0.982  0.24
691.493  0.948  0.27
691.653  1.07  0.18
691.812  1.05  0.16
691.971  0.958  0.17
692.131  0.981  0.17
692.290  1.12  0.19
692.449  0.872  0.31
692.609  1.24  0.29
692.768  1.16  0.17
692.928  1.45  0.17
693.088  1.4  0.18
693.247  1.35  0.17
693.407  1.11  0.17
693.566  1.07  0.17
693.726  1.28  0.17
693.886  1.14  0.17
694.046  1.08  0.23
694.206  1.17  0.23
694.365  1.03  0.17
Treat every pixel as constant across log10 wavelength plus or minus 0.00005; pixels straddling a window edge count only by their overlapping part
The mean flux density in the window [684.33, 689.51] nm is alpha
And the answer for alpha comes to 1.13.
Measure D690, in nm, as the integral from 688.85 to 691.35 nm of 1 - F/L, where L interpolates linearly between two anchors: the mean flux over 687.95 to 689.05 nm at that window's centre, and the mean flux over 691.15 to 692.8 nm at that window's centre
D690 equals 0.16 nm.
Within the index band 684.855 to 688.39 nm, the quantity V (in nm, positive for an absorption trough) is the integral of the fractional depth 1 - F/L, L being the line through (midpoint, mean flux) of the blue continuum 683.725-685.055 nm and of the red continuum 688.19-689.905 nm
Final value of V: -0.14 nm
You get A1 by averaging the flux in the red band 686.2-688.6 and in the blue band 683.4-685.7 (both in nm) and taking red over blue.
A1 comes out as 1.0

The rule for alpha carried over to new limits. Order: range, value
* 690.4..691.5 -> 1.11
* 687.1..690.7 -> 1.1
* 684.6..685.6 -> 1.23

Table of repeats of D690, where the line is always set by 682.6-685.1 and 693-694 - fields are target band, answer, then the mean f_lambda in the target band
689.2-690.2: 0.211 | 0.942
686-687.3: 0.087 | 1.09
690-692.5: 0.299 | 1.06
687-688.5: 0.001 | 1.18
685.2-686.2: 0.070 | 1.08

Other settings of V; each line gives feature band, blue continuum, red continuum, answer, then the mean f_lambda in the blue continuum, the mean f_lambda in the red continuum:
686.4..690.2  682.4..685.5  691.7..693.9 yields 0.125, 1.15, 1.16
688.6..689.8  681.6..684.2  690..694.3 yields 0.080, 1.1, 1.13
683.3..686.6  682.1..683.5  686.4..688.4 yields 0.202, 1.15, 1.19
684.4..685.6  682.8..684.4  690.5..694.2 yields -0.063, 1.14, 1.13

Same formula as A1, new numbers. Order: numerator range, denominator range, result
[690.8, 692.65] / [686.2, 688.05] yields 0.88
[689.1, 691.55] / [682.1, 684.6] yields 0.93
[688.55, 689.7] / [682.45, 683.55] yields 0.89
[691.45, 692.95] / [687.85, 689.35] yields 0.95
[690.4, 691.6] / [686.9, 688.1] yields 0.92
